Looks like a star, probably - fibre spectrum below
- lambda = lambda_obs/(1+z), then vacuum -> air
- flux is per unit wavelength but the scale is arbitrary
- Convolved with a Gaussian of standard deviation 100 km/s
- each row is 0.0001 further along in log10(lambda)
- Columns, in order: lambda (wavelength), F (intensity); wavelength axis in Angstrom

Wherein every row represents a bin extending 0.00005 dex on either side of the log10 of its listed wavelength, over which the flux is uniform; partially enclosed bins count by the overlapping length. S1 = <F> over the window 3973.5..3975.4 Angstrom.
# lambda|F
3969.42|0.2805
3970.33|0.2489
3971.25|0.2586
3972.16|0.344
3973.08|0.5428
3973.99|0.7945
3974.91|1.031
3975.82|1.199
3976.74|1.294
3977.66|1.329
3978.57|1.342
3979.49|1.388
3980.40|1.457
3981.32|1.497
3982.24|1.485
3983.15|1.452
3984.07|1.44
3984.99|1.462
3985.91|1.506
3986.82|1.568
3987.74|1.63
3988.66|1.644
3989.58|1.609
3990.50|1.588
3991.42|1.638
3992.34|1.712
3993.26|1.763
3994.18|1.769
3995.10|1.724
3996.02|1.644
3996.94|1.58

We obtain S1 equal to 0.914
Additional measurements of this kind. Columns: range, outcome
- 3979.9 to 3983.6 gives 1.47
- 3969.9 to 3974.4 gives 0.435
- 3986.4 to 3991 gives 1.61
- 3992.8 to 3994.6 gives 1.77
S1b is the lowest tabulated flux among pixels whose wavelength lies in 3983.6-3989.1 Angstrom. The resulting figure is 1.44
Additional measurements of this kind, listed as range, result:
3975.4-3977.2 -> 1.199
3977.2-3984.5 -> 1.329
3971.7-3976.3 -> 0.344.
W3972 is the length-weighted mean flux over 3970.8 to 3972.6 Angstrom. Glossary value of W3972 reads 0.302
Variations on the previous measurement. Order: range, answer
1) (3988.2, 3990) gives 1.62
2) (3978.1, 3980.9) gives 1.4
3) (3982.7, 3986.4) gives 1.47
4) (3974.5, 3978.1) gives 1.21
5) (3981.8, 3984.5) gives 1.46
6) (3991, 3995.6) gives 1.72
